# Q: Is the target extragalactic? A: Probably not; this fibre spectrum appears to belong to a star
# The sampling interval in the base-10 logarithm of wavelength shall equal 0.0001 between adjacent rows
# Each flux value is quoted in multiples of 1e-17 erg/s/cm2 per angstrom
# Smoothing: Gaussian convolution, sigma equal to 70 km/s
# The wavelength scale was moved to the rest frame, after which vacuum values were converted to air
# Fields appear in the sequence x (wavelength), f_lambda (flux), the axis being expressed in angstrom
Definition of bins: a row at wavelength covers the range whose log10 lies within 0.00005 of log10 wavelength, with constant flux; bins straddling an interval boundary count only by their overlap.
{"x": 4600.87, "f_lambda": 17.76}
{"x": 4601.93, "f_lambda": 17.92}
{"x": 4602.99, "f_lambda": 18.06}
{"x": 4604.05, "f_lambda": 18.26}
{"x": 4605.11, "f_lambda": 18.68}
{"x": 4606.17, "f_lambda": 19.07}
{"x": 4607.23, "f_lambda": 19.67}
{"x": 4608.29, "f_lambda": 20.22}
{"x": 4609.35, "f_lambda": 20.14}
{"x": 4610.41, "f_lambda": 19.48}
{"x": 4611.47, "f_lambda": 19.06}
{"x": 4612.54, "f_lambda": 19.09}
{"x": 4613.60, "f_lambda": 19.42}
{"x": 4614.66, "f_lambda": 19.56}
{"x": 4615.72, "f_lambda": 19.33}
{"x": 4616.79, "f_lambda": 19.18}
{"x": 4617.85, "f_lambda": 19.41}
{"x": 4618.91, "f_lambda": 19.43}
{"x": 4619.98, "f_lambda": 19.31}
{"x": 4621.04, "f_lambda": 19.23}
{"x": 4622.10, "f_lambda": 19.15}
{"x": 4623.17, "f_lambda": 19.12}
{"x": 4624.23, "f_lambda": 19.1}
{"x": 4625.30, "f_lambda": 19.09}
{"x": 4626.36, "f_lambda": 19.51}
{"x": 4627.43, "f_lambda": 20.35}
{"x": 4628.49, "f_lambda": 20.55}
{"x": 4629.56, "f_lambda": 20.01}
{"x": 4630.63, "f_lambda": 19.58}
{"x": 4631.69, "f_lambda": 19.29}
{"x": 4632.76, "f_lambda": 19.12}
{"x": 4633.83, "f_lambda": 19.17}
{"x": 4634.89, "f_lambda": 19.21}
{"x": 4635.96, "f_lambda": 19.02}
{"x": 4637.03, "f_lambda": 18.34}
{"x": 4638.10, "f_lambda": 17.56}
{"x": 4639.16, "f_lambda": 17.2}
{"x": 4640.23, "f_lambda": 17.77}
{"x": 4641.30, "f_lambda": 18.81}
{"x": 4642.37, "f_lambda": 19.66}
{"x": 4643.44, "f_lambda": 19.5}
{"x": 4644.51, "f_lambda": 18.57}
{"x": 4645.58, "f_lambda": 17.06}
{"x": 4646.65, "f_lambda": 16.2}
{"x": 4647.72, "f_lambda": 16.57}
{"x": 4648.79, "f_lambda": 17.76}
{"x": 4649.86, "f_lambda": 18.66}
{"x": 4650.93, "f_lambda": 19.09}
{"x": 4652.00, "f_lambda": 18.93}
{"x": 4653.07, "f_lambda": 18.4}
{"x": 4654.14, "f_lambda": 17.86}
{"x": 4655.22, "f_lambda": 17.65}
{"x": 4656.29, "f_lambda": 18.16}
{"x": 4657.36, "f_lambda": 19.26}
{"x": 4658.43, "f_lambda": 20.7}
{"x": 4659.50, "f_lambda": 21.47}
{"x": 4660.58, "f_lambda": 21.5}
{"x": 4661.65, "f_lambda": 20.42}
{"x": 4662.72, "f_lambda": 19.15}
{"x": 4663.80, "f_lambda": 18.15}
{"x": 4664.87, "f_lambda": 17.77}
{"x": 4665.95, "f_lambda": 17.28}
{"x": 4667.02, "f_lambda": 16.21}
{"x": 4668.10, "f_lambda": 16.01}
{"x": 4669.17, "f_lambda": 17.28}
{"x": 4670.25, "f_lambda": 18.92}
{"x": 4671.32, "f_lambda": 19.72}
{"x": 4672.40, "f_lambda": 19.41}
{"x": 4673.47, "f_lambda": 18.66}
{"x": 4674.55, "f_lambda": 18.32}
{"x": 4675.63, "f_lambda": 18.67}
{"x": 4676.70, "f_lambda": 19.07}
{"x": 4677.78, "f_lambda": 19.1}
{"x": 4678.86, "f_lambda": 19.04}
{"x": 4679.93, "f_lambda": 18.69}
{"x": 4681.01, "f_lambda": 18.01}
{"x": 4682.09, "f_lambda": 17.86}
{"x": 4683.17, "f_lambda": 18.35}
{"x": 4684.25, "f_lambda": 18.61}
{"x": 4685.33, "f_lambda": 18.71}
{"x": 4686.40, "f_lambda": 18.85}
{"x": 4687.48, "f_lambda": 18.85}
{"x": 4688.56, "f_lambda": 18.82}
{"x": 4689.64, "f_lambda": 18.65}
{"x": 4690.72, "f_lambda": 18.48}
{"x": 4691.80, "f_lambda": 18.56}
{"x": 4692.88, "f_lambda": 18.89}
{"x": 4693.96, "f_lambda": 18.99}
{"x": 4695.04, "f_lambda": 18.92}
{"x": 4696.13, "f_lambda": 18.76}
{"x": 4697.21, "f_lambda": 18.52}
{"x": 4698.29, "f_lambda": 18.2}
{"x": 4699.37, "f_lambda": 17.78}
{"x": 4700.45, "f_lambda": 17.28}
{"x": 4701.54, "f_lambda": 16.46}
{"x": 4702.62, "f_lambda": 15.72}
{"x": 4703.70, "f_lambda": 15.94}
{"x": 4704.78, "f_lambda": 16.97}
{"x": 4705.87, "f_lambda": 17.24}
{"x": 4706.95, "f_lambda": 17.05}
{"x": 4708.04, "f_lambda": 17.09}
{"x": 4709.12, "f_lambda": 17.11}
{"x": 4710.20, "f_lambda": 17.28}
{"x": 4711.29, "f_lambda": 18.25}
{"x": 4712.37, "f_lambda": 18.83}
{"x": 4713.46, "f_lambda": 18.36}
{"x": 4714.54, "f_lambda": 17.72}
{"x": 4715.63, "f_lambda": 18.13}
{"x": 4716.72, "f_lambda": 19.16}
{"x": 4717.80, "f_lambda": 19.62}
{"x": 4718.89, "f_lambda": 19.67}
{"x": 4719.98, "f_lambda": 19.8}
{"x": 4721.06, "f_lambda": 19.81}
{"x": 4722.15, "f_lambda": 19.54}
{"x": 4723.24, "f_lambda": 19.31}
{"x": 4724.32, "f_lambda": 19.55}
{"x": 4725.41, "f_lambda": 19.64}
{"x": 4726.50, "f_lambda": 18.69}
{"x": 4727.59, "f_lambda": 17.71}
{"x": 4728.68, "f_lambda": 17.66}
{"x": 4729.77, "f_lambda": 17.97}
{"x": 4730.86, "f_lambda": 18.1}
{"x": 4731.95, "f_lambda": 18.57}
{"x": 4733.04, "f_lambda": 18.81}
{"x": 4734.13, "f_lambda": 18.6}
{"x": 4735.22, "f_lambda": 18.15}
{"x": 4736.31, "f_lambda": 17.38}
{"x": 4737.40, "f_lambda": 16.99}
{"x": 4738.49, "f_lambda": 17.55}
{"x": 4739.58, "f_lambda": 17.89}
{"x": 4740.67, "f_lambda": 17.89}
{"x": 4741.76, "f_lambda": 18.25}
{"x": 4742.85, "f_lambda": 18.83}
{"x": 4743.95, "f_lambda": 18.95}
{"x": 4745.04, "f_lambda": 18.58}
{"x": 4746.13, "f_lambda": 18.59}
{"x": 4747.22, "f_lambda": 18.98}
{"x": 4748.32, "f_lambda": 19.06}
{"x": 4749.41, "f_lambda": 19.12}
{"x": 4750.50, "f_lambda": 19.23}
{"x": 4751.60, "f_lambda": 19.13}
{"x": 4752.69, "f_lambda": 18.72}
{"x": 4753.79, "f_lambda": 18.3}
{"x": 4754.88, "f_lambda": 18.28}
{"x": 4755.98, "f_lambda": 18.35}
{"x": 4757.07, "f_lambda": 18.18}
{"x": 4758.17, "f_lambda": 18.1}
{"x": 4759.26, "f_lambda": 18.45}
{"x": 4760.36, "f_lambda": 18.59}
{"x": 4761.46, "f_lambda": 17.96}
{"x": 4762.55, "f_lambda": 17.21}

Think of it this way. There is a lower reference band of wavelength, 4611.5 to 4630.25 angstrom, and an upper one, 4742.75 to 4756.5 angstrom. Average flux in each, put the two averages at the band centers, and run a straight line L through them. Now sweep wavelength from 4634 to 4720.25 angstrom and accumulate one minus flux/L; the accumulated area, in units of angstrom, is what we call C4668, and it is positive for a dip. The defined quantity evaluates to 3.6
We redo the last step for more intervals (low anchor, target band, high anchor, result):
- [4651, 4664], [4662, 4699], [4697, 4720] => 0.3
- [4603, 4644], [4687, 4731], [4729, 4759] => 0.8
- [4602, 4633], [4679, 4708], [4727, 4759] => 1.1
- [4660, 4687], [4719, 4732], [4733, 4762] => -0.3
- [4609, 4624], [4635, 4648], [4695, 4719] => 0.6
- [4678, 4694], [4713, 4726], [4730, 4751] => -0.5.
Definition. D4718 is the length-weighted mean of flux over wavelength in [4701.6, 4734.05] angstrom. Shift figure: 18.2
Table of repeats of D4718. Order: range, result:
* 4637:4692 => 18.5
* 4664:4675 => 18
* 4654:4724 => 18.4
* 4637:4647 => 18.1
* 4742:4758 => 18.7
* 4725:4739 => 18.1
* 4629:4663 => 18.8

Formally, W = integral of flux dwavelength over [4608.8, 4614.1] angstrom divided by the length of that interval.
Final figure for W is 19.4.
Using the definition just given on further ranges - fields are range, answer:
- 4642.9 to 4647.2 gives 17.8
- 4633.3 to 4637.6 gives 18.9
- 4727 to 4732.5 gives 18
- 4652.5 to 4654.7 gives 18.1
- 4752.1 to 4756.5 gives 18.4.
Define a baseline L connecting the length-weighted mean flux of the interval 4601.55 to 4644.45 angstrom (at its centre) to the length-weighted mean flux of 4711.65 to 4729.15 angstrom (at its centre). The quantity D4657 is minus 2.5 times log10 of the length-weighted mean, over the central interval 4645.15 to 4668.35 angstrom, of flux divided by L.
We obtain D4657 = 0.04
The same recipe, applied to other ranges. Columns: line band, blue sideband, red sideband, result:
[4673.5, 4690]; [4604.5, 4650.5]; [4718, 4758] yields 0.01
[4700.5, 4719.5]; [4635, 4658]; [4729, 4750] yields 0.04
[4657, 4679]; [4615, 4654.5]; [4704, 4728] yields -0.01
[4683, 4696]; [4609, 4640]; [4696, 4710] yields -0.07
